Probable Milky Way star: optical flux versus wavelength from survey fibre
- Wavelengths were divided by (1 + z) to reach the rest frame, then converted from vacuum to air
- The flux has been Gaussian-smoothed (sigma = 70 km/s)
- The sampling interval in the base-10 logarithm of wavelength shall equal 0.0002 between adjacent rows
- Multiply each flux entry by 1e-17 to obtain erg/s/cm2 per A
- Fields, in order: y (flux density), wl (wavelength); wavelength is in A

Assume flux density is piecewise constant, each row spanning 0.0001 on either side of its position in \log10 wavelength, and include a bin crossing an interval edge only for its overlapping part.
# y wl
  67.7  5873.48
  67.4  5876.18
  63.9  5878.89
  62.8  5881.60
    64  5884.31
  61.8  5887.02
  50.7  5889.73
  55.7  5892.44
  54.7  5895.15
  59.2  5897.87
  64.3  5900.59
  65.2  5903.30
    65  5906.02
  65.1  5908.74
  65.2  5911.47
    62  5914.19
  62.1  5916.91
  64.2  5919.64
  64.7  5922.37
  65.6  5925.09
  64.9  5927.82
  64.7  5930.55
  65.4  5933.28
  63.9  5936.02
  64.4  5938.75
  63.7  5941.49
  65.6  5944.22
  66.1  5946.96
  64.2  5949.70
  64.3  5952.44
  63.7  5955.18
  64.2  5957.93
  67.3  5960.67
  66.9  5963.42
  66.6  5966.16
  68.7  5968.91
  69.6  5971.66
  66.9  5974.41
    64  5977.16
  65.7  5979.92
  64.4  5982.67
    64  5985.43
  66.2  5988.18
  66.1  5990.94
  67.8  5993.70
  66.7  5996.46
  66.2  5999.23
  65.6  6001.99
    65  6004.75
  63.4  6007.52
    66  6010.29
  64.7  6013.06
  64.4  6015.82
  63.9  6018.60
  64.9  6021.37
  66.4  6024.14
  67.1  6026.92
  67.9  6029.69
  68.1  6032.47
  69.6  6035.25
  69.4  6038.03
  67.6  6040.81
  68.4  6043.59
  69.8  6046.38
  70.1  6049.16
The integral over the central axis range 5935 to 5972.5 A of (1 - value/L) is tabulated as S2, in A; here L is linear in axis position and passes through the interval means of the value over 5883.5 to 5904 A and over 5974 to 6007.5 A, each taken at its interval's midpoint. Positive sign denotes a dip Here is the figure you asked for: -1.47 A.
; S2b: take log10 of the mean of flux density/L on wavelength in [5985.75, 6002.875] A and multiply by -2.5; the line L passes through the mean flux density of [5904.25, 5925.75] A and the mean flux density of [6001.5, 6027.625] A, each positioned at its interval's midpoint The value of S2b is -0.02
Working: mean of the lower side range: 64.2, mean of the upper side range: 65.1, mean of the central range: 66.3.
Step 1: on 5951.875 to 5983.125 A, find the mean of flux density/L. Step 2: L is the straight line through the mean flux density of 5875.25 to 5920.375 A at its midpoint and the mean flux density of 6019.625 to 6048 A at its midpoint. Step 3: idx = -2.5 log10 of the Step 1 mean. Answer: -0.02 mag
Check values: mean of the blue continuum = 61.9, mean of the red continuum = 67.9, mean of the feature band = 66.1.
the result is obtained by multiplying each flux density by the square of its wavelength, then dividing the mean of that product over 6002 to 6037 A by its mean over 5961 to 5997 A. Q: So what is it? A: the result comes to 1.0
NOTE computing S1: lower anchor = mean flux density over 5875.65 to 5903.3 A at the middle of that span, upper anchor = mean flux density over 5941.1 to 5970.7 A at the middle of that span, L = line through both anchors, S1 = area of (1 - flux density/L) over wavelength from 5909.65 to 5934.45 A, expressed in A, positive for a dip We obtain -0.5 A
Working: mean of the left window 60.5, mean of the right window 65.7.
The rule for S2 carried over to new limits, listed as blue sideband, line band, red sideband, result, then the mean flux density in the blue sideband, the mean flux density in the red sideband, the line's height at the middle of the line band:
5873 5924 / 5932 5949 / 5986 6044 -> -0.27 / 62.3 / 66.4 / 63.8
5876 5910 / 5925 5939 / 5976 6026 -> -0.45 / 61.3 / 65.3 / 62.8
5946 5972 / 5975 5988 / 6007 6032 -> 0.20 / 66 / 65.6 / 65.9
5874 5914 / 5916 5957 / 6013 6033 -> -0.83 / 61.9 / 65.9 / 63.2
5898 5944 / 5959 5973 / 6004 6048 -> -0.52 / 64.3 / 66.7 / 65.3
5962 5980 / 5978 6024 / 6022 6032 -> 1.17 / 67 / 67.1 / 67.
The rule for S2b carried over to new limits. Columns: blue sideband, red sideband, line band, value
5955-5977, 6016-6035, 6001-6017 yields 0.03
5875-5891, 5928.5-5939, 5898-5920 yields -0.01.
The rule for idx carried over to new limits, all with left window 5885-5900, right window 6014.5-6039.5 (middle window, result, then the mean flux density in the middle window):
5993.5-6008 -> -0.01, 65.8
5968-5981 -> -0.06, 66.9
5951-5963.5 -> -0.06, 65.1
